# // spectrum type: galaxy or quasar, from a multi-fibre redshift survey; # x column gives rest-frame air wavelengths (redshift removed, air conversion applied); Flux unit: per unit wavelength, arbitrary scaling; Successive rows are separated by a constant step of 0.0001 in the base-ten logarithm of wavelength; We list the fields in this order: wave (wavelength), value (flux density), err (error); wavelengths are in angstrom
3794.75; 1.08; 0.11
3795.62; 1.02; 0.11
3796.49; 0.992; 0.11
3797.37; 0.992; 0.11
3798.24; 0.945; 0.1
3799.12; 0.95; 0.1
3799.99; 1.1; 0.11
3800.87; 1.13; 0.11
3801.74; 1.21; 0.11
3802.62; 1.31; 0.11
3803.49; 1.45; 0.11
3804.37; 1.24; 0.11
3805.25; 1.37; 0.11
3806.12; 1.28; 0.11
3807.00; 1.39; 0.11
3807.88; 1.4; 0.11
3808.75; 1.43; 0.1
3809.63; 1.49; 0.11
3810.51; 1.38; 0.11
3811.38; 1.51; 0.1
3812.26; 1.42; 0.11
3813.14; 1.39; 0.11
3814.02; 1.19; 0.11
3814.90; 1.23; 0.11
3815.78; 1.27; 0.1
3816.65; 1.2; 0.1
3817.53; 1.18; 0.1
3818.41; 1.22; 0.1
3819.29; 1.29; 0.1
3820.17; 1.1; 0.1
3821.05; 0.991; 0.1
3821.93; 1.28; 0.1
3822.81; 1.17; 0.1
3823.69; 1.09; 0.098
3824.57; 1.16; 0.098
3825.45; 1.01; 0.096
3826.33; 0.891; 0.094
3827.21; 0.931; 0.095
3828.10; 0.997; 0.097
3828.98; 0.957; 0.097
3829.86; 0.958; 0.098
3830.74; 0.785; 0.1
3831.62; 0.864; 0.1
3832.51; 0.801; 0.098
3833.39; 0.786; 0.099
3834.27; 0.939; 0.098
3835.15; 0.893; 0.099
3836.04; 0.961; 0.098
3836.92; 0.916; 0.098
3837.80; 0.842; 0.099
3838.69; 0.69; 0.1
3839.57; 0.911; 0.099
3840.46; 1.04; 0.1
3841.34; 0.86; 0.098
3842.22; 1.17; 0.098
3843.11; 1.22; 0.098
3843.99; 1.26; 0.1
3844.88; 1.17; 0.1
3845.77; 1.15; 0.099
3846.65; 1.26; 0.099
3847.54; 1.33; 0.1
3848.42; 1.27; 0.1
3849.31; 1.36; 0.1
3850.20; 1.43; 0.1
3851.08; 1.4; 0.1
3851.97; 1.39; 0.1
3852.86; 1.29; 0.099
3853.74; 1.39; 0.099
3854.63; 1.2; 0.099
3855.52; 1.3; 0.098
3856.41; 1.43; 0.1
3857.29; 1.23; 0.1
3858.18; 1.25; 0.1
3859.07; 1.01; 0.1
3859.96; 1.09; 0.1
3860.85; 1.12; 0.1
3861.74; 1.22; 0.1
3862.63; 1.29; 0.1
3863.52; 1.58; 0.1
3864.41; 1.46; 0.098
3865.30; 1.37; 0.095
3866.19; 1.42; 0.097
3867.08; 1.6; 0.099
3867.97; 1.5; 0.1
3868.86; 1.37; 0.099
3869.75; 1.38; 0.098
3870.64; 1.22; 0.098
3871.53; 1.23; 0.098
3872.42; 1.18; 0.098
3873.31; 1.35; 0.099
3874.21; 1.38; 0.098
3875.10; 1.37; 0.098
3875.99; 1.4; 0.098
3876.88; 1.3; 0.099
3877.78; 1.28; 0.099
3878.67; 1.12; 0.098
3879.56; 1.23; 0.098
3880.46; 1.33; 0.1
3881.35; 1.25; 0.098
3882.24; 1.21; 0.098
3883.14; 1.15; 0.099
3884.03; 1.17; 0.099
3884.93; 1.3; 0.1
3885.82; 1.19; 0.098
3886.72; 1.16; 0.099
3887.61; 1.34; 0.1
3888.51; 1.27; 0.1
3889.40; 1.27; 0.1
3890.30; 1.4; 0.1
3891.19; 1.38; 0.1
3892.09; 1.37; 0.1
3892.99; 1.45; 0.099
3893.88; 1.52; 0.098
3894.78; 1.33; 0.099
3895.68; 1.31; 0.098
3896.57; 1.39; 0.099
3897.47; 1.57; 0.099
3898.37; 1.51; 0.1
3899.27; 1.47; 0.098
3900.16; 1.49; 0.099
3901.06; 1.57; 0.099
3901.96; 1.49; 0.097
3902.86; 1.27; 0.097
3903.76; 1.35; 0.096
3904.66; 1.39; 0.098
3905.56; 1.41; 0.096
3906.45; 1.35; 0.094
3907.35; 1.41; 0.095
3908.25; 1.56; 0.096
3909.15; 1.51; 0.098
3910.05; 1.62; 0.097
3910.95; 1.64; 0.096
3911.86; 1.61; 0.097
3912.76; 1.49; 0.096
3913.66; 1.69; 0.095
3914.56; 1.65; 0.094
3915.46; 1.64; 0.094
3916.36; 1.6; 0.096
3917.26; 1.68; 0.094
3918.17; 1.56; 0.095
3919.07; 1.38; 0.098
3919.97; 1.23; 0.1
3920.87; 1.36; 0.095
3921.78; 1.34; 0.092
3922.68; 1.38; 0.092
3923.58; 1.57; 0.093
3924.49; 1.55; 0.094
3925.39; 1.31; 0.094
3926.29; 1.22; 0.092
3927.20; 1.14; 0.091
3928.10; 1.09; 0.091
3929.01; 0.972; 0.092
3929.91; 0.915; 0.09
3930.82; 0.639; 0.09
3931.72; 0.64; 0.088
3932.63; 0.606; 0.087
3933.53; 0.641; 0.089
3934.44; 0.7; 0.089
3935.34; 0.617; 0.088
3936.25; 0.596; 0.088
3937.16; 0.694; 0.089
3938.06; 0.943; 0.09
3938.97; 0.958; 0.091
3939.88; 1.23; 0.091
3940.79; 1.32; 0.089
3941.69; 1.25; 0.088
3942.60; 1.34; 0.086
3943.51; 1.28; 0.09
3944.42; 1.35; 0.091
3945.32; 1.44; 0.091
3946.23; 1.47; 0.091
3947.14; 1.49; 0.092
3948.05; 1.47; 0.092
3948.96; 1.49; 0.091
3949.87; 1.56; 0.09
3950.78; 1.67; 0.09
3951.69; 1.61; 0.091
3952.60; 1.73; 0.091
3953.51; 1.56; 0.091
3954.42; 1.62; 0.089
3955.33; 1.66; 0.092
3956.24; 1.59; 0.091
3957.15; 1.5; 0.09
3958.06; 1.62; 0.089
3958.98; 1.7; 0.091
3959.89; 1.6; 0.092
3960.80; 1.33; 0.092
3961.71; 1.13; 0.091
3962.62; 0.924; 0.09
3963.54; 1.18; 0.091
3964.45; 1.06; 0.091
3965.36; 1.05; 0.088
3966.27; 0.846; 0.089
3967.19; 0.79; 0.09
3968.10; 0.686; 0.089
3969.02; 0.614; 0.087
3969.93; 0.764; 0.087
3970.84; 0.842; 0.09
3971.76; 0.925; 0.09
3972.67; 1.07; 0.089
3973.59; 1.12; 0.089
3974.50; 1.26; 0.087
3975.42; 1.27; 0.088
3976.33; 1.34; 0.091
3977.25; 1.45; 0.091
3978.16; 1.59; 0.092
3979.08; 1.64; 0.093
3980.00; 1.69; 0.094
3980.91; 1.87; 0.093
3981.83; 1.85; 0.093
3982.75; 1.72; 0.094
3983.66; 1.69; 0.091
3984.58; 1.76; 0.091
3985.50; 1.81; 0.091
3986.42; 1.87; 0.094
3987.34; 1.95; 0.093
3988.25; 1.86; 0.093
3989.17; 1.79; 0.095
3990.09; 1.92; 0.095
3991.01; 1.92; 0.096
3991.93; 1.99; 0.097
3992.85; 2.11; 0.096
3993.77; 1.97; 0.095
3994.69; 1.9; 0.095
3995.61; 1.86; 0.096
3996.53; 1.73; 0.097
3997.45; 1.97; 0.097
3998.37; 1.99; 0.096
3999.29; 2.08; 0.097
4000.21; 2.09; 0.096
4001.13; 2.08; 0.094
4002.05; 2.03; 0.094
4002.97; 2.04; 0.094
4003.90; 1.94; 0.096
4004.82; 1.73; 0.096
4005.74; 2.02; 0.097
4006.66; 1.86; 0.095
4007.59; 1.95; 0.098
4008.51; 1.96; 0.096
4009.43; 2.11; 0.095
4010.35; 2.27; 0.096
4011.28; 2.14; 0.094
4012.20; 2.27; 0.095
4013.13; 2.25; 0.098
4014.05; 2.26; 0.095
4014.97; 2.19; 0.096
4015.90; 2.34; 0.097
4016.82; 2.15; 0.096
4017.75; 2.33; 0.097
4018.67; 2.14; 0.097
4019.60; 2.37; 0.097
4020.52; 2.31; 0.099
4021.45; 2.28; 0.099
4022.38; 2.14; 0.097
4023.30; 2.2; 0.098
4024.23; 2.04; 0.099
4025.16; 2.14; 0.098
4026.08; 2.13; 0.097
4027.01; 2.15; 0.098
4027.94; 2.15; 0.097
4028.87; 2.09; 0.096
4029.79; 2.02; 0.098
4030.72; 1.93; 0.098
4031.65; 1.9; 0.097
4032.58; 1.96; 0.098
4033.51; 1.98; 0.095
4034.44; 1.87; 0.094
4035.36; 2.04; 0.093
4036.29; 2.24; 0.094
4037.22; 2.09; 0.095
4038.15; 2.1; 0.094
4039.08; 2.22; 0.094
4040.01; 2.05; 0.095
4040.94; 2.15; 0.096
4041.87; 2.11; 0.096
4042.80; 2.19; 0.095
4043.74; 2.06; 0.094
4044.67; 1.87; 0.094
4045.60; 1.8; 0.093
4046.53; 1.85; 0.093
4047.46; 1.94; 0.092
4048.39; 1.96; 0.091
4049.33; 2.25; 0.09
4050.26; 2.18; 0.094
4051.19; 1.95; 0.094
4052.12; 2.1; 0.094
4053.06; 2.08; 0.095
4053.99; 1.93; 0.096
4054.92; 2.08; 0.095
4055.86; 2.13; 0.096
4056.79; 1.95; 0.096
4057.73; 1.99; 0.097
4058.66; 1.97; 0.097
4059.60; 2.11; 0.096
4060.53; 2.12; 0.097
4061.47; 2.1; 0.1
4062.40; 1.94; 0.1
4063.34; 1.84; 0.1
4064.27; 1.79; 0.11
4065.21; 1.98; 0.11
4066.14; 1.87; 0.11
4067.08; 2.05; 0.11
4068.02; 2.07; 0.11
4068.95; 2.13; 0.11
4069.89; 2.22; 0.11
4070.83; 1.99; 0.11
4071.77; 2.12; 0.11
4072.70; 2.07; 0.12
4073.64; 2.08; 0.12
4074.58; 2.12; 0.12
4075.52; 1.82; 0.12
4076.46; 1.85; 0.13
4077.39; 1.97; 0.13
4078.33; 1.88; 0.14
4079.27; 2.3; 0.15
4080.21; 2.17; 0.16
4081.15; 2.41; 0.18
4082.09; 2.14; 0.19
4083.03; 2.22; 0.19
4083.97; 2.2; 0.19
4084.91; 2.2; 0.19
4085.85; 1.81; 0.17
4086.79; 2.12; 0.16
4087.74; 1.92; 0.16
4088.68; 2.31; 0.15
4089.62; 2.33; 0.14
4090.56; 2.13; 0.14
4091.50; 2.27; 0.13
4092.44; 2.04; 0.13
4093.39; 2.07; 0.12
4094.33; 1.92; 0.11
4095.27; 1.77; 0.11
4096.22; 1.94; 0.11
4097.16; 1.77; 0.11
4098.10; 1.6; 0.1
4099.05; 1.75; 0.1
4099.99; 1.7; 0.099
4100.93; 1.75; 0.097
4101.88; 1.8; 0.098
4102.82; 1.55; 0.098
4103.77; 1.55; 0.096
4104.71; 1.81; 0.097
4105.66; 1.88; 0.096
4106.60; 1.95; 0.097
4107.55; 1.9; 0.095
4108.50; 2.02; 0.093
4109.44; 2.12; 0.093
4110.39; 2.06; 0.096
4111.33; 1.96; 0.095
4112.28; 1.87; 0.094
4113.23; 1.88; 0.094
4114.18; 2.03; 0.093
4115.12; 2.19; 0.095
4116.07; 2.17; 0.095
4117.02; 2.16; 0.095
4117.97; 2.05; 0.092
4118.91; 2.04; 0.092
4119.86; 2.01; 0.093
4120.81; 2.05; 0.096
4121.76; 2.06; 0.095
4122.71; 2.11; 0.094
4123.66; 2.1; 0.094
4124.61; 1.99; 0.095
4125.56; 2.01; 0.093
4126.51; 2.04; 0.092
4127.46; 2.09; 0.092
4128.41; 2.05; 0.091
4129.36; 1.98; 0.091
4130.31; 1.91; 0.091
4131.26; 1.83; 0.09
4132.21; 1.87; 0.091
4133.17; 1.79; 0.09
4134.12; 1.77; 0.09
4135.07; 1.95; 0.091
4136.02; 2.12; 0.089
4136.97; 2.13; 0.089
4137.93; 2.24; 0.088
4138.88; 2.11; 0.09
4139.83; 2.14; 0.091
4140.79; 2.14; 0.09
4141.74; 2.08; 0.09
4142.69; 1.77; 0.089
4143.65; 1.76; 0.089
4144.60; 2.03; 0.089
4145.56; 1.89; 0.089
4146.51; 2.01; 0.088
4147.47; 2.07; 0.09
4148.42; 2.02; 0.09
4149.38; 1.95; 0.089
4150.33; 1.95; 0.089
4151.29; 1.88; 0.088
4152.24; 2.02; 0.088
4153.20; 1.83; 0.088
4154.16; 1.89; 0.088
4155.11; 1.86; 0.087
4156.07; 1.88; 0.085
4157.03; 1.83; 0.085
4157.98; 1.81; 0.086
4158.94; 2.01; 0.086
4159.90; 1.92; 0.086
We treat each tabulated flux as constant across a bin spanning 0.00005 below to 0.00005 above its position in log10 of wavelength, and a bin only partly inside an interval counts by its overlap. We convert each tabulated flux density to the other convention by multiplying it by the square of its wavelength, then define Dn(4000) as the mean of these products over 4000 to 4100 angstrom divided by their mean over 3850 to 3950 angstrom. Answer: 1.70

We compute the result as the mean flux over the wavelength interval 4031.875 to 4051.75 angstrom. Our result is 2.04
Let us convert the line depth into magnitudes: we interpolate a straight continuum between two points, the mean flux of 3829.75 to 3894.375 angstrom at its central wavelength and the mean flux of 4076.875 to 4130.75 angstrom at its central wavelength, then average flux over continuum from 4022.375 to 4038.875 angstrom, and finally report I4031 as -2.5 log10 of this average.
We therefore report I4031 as -0.17 mag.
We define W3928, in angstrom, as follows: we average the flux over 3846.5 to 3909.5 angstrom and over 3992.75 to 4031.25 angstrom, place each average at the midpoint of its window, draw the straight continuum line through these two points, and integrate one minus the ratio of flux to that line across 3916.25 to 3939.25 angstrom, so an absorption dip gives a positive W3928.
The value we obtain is 7.5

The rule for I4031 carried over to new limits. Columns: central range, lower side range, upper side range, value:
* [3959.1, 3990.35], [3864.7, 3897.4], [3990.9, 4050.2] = 0.32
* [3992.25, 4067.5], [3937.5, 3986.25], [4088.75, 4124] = -0.25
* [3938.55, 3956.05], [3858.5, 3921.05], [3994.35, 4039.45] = 0.17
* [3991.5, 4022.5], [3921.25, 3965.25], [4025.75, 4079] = -0.22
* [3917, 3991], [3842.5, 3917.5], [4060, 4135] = 0.20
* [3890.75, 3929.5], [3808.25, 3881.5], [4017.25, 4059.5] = 0.04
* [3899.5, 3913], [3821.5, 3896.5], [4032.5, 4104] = -0.07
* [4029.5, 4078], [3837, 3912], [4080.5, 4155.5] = -0.12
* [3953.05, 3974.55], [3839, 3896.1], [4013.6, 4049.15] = 0.43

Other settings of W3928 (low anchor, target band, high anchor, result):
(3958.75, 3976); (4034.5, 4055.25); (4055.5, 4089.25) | -3.0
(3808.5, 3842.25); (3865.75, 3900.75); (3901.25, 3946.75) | -4.5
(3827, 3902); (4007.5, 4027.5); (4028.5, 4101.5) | -3.9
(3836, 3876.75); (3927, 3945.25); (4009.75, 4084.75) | 7.4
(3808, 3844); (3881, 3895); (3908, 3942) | -1.5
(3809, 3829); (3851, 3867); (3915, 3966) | -1.1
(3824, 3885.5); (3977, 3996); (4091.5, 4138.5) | -3.0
